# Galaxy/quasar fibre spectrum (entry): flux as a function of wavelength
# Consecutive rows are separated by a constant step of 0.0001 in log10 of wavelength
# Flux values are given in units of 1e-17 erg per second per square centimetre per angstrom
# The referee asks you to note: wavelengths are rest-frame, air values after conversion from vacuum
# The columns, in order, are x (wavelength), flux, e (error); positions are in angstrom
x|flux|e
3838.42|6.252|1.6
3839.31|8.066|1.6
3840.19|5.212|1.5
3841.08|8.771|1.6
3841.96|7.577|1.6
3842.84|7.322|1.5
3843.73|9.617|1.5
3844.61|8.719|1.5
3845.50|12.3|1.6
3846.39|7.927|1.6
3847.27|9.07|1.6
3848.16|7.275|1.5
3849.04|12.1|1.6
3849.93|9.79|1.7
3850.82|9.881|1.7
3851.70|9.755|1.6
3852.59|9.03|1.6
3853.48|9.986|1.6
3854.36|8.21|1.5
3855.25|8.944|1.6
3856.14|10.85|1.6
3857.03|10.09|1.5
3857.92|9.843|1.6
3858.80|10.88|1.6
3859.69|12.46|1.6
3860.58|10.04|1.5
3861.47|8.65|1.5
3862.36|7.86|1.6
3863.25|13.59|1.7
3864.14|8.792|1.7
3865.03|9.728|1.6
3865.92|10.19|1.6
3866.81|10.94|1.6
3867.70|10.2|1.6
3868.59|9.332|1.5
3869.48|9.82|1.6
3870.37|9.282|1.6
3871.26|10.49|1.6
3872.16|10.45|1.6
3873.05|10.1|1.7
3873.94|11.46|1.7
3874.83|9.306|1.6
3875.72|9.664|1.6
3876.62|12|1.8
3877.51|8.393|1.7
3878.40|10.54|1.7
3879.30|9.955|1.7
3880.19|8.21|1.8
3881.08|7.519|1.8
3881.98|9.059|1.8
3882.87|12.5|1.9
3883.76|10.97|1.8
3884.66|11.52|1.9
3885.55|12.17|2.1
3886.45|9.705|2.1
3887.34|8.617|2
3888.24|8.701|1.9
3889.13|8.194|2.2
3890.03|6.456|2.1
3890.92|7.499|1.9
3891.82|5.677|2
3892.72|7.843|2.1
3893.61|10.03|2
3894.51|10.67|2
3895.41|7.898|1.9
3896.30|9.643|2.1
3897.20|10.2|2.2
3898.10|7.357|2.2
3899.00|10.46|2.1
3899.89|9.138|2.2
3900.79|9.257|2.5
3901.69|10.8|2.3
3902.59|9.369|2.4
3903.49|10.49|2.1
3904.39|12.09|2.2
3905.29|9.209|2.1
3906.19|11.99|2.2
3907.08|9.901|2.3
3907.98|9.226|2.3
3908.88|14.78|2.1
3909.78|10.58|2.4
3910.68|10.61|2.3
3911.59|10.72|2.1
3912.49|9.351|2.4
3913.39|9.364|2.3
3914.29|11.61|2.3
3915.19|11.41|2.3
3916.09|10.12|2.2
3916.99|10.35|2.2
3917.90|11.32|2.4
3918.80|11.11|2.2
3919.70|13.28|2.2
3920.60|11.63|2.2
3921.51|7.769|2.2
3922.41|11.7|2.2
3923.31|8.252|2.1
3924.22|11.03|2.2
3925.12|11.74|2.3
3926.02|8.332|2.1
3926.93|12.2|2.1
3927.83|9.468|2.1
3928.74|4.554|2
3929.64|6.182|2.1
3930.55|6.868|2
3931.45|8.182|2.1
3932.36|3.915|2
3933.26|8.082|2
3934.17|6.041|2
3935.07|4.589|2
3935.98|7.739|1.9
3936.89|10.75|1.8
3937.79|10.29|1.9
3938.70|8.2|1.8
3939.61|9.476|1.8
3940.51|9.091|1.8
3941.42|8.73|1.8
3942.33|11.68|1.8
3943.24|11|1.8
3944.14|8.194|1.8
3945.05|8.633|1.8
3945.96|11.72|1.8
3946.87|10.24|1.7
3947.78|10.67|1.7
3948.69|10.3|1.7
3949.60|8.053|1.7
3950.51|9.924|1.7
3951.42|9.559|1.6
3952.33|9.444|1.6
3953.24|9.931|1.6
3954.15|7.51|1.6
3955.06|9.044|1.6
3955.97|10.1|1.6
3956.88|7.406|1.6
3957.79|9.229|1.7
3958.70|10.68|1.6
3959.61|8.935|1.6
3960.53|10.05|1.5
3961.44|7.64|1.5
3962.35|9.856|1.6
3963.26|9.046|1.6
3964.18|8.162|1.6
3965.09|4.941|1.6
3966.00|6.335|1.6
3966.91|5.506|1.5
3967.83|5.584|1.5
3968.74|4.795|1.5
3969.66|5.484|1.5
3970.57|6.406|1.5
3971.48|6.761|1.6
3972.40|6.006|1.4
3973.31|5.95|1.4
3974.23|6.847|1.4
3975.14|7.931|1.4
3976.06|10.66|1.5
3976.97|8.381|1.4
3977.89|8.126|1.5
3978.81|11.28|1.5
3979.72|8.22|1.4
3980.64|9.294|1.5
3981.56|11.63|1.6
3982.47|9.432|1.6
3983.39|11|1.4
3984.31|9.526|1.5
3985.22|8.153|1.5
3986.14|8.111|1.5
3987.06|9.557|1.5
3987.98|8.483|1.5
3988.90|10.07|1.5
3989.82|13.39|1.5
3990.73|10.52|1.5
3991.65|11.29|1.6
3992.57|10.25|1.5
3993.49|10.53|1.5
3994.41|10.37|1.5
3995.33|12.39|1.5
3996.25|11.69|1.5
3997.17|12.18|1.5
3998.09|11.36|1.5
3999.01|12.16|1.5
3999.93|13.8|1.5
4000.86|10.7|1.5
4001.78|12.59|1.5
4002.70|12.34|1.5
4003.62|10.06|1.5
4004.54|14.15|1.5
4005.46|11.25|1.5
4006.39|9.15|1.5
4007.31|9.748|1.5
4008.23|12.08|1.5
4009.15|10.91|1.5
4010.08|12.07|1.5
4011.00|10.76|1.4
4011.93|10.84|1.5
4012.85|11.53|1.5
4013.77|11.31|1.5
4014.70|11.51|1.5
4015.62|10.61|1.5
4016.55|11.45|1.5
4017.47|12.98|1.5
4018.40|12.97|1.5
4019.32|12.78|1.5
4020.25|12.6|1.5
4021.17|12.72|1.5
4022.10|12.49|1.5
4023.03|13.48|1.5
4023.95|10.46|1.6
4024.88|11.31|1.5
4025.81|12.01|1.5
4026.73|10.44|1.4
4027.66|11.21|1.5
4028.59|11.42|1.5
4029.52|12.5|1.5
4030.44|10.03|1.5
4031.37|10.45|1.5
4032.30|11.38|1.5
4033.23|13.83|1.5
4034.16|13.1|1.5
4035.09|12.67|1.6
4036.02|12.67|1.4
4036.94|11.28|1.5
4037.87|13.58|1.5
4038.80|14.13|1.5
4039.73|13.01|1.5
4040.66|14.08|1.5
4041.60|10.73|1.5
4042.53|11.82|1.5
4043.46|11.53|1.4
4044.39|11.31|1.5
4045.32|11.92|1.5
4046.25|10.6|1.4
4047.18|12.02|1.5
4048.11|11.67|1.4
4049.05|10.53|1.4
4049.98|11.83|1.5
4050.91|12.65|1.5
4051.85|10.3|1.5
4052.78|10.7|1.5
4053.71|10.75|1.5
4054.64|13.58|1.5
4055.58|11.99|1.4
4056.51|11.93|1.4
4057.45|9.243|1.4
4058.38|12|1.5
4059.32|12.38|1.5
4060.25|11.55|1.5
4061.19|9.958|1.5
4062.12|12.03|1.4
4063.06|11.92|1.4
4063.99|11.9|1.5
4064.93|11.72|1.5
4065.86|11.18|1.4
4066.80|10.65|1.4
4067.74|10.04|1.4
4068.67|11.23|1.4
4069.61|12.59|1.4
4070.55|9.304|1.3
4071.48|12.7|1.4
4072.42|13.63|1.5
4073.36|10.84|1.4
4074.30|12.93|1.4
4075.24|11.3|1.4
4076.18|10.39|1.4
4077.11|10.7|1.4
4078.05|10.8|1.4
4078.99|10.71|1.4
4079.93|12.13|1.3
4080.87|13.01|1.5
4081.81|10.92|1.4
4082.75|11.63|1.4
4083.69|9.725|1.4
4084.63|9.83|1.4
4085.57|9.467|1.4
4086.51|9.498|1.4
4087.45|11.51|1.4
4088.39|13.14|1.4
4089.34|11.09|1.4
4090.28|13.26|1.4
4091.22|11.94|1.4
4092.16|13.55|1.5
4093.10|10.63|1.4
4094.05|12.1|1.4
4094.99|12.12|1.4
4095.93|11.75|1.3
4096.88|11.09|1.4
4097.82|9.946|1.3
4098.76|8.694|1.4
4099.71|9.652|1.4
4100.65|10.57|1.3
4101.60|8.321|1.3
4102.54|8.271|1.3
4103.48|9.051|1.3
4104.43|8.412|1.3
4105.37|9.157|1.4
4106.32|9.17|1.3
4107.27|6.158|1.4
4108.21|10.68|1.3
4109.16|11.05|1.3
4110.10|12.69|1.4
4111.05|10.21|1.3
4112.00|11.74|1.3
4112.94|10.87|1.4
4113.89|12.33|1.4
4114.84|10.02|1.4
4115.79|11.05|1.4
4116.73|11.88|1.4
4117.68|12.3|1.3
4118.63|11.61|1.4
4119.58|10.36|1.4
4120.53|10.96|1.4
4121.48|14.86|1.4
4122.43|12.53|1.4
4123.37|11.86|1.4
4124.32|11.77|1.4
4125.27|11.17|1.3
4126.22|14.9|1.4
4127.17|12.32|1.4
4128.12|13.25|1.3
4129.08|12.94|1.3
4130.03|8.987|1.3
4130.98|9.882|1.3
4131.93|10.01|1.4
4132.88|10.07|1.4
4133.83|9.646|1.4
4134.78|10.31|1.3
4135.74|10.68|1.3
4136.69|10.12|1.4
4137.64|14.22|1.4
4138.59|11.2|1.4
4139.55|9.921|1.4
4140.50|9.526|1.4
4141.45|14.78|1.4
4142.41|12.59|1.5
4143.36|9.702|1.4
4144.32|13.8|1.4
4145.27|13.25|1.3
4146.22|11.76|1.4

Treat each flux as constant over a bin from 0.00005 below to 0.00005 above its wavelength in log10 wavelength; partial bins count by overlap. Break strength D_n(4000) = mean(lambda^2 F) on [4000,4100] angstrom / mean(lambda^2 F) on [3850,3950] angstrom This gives 1.29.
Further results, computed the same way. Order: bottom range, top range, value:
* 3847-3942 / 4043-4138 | 1.28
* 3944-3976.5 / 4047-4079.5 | 1.46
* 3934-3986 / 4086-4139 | 1.38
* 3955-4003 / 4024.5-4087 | 1.29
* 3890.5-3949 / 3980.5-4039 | 1.25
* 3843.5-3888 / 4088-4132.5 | 1.26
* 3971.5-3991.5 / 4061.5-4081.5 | 1.31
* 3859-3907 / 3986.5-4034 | 1.26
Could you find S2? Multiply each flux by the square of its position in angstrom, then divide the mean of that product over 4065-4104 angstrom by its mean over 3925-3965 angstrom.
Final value 1.3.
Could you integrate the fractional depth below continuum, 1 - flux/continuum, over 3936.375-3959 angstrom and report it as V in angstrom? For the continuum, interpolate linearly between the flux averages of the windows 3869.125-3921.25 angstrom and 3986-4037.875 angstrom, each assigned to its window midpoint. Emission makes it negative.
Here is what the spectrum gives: 2.34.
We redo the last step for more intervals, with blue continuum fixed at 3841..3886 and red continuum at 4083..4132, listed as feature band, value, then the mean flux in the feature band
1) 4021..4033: -1.1 angstrom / 11.5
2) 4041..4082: -2.6 angstrom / 11.5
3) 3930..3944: 2.6 angstrom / 8.3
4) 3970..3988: 3.2 angstrom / 8.57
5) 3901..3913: -0.7 angstrom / 10.7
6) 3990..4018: -2.5 angstrom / 11.4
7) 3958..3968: 2.3 angstrom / 7.98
